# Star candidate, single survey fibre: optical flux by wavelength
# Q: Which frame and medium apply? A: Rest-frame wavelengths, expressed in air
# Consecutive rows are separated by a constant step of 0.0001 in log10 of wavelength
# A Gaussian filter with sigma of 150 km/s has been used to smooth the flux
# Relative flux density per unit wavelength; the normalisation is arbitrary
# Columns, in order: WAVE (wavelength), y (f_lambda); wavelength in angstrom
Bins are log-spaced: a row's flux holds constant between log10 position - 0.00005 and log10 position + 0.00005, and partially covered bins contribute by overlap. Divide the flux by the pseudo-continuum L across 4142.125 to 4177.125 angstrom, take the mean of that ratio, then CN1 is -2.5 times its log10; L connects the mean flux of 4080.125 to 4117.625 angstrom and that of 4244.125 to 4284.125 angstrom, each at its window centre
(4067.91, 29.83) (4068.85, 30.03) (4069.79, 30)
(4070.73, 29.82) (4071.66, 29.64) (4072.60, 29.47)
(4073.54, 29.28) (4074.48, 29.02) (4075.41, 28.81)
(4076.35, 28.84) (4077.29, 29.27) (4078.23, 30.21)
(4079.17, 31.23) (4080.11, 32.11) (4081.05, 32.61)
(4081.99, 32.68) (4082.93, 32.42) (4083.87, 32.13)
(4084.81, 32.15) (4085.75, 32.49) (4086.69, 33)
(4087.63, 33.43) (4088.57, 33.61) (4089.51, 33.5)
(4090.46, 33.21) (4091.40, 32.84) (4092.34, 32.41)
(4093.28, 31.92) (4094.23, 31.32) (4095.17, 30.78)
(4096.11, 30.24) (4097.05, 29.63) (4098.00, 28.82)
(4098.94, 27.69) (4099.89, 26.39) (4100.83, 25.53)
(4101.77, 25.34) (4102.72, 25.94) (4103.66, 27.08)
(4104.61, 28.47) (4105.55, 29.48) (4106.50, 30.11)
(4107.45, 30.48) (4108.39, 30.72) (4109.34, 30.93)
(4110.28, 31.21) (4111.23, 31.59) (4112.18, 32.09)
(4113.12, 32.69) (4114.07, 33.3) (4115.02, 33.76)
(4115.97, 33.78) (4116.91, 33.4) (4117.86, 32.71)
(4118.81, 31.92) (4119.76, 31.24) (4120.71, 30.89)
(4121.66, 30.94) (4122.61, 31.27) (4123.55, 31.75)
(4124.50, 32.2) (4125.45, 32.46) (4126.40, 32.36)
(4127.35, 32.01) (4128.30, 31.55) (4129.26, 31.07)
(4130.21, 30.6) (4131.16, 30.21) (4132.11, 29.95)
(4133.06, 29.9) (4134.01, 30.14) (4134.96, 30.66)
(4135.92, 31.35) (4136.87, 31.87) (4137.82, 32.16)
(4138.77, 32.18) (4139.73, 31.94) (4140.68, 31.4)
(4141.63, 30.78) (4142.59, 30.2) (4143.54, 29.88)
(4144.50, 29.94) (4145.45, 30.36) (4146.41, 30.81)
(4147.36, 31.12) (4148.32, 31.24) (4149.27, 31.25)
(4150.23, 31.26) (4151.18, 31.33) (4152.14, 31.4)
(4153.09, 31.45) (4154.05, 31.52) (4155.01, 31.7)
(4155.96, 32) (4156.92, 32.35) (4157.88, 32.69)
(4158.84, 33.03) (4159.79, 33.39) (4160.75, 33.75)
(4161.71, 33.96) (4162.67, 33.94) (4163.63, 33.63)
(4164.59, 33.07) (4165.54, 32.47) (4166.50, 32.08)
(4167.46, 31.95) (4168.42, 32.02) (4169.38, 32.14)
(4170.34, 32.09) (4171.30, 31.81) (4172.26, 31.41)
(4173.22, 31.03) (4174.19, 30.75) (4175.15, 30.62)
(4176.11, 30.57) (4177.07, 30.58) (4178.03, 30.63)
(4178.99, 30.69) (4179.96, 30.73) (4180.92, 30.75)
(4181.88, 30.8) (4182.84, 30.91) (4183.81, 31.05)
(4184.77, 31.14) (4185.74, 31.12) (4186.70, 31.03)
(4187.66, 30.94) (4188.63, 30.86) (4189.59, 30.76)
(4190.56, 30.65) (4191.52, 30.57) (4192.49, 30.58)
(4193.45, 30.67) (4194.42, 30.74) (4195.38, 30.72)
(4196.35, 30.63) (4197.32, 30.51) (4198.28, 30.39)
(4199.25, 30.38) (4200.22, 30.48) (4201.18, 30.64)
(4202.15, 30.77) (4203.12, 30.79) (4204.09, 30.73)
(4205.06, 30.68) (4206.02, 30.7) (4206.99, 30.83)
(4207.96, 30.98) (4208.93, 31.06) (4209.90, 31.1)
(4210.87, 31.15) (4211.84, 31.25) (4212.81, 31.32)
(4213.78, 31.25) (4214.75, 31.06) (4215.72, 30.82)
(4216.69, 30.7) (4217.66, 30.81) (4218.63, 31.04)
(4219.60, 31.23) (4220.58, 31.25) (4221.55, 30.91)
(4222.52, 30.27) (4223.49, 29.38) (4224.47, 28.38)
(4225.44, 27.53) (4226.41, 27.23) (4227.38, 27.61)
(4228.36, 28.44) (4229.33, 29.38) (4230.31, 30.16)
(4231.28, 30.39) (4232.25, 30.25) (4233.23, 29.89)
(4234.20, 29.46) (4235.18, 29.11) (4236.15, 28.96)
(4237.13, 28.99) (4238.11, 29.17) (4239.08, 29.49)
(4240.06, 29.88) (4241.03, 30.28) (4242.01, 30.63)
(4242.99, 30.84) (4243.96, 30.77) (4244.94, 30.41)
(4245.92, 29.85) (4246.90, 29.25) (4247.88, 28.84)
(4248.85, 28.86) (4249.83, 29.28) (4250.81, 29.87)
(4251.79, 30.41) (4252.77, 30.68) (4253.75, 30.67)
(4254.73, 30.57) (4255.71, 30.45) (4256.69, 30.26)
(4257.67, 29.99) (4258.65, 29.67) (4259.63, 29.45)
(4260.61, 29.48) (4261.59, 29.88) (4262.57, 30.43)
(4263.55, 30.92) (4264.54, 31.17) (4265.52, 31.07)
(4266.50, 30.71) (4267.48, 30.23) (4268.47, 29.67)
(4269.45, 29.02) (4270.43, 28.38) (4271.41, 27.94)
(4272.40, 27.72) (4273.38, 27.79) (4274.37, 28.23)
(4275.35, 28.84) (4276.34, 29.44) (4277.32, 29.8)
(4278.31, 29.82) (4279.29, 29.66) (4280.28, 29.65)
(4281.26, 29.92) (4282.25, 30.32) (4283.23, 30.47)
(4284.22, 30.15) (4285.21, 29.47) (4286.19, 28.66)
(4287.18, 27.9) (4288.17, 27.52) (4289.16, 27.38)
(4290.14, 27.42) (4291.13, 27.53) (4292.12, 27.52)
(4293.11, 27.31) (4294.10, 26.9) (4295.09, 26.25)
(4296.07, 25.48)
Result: -0.042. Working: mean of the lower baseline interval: 31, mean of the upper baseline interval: 29.7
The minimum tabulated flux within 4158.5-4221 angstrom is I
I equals 30.38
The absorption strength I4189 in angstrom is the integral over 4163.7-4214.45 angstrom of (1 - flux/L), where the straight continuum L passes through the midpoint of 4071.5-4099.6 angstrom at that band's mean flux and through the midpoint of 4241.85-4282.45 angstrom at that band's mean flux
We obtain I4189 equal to -1.2 angstrom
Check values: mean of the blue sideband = 31.1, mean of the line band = 31.1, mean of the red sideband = 29.8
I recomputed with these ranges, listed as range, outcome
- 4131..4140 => 29.9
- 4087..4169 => 25.34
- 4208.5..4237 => 27.23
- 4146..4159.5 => 30.81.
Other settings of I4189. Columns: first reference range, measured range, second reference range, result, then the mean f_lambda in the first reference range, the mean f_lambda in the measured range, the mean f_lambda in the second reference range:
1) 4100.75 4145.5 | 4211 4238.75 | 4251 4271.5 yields 0.40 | 30.9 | 29.9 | 30.1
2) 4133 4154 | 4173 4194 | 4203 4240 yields -0.16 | 31.1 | 30.8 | 30.1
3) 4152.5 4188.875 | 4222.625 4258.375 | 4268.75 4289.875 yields 0.41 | 31.8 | 29.6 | 29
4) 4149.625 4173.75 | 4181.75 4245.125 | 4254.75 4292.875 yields 1.17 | 32.3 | 30.3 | 29.3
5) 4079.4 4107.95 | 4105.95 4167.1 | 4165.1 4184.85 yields -1.52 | 30.6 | 31.7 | 31.2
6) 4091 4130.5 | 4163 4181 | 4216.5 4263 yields -0.76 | 30.7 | 31.6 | 29.8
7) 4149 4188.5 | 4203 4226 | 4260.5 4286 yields 0.14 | 31.7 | 30.6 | 29.6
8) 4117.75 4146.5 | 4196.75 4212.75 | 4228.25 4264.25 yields -0.23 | 31.2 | 30.8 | 29.9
